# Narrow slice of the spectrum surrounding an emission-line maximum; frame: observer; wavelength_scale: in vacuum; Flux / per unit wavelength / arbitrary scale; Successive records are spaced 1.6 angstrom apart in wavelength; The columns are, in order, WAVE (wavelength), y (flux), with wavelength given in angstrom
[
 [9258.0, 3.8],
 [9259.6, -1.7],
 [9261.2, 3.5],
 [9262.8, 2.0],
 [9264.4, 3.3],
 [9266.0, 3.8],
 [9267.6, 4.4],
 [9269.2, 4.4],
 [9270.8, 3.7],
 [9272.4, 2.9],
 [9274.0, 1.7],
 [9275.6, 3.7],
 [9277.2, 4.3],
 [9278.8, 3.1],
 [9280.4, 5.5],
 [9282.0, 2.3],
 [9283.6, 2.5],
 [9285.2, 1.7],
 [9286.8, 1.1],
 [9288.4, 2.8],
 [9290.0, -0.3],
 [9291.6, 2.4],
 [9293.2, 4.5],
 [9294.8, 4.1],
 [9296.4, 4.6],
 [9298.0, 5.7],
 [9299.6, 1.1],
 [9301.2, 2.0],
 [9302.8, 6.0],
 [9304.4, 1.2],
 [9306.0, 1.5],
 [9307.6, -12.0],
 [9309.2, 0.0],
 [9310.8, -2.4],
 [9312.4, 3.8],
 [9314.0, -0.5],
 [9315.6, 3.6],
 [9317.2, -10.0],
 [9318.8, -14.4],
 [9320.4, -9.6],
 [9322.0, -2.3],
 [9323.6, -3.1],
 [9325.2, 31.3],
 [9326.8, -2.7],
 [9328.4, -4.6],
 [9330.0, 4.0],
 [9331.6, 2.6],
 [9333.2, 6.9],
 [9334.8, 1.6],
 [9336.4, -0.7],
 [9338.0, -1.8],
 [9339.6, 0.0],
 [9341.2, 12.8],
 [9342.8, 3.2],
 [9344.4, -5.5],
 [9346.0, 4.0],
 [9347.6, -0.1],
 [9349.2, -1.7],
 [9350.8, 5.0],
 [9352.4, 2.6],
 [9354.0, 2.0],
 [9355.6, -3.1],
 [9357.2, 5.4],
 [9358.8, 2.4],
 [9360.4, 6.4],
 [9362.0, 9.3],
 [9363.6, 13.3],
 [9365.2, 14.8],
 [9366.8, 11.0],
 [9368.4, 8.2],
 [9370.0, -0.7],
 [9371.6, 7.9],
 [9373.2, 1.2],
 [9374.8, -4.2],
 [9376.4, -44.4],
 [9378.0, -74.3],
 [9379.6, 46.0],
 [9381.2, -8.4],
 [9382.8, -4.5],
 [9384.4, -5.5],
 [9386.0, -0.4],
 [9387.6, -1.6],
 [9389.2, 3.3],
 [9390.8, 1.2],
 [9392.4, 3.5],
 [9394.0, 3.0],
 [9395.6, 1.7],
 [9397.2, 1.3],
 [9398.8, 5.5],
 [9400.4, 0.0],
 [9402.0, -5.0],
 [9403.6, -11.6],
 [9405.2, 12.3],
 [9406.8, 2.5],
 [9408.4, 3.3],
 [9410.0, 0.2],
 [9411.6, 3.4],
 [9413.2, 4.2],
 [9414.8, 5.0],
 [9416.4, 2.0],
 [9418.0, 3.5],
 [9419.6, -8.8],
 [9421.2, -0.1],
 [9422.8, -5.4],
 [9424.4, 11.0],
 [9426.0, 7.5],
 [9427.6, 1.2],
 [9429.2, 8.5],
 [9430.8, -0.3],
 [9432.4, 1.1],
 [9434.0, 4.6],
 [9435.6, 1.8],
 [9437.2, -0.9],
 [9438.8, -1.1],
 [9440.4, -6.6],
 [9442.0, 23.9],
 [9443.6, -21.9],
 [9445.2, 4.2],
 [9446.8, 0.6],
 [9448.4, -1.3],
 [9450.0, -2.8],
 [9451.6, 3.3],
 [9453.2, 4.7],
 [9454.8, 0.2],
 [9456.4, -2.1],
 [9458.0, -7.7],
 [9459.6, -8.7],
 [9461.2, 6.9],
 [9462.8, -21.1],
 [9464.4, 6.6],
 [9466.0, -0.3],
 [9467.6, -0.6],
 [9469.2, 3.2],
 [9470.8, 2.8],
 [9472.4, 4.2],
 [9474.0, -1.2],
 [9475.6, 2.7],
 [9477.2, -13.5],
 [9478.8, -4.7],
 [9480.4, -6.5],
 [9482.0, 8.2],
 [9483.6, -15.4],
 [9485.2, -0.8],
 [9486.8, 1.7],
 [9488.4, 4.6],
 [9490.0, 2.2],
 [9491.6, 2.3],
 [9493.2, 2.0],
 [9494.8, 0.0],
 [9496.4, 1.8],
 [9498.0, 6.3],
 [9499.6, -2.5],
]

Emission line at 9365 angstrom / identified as Hbeta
